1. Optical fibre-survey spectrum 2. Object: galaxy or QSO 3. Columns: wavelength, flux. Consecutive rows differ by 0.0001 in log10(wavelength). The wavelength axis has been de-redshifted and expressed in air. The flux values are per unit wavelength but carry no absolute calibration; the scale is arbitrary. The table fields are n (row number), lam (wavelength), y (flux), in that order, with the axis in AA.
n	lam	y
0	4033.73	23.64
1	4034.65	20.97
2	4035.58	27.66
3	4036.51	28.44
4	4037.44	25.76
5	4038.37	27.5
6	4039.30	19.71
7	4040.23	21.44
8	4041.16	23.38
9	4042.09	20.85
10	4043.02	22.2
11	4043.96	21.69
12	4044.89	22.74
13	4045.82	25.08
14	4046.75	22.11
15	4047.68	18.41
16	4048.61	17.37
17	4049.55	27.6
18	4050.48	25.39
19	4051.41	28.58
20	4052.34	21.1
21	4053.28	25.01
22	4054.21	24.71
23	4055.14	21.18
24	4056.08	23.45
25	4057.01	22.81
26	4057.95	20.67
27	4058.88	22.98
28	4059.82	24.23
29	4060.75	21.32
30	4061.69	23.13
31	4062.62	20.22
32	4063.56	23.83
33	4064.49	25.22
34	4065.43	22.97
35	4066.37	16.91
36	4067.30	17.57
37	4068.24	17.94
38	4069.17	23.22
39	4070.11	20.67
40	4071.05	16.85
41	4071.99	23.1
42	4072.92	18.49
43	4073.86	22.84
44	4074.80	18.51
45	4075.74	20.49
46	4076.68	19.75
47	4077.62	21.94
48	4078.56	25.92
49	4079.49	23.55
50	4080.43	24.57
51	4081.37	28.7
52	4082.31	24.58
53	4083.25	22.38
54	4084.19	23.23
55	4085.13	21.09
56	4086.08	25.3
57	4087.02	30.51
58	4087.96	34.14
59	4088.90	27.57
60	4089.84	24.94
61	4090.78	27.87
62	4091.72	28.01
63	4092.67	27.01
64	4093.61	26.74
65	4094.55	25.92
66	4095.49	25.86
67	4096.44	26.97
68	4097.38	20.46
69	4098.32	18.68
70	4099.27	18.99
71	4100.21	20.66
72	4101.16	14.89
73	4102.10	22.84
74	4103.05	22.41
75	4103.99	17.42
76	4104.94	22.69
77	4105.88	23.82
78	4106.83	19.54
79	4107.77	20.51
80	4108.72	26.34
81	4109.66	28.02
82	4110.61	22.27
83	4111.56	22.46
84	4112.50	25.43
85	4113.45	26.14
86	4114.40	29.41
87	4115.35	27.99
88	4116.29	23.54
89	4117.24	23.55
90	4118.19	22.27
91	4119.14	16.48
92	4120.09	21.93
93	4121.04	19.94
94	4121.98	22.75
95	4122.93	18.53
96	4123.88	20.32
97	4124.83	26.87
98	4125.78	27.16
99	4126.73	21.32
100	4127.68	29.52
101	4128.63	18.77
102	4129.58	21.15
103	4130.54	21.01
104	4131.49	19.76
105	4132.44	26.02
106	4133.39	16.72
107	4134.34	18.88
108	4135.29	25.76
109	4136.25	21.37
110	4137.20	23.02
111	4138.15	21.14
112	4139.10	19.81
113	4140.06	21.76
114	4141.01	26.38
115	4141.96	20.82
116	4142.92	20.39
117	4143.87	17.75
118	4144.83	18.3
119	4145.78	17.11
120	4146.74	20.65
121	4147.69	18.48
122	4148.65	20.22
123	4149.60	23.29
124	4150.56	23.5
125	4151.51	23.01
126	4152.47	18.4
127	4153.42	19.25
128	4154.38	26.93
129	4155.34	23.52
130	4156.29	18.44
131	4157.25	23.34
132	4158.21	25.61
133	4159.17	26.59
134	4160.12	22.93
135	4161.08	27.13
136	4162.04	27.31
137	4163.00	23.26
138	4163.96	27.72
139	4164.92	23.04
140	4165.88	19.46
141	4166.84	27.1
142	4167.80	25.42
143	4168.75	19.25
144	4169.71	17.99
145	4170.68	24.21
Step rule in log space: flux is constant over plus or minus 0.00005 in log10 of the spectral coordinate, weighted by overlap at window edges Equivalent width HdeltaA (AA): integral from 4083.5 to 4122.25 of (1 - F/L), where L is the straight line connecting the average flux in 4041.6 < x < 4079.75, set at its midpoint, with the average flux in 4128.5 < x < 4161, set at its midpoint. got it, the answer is -3.6 AA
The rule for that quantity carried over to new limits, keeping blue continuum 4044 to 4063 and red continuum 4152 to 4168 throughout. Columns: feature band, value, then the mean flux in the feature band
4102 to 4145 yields 2.0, 22.4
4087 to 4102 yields -1.0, 24.7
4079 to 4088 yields -0.9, 25.4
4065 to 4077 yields 1.6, 19.9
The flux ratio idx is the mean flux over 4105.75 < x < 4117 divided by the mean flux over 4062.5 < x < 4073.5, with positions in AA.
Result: 1.19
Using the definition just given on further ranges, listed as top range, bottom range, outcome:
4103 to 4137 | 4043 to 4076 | 1.04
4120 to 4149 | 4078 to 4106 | 0.88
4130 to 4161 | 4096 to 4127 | 0.96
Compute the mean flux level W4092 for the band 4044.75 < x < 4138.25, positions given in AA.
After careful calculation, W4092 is 22.9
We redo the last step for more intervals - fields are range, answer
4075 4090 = 24.8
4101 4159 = 22.1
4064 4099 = 23.5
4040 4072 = 22.2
